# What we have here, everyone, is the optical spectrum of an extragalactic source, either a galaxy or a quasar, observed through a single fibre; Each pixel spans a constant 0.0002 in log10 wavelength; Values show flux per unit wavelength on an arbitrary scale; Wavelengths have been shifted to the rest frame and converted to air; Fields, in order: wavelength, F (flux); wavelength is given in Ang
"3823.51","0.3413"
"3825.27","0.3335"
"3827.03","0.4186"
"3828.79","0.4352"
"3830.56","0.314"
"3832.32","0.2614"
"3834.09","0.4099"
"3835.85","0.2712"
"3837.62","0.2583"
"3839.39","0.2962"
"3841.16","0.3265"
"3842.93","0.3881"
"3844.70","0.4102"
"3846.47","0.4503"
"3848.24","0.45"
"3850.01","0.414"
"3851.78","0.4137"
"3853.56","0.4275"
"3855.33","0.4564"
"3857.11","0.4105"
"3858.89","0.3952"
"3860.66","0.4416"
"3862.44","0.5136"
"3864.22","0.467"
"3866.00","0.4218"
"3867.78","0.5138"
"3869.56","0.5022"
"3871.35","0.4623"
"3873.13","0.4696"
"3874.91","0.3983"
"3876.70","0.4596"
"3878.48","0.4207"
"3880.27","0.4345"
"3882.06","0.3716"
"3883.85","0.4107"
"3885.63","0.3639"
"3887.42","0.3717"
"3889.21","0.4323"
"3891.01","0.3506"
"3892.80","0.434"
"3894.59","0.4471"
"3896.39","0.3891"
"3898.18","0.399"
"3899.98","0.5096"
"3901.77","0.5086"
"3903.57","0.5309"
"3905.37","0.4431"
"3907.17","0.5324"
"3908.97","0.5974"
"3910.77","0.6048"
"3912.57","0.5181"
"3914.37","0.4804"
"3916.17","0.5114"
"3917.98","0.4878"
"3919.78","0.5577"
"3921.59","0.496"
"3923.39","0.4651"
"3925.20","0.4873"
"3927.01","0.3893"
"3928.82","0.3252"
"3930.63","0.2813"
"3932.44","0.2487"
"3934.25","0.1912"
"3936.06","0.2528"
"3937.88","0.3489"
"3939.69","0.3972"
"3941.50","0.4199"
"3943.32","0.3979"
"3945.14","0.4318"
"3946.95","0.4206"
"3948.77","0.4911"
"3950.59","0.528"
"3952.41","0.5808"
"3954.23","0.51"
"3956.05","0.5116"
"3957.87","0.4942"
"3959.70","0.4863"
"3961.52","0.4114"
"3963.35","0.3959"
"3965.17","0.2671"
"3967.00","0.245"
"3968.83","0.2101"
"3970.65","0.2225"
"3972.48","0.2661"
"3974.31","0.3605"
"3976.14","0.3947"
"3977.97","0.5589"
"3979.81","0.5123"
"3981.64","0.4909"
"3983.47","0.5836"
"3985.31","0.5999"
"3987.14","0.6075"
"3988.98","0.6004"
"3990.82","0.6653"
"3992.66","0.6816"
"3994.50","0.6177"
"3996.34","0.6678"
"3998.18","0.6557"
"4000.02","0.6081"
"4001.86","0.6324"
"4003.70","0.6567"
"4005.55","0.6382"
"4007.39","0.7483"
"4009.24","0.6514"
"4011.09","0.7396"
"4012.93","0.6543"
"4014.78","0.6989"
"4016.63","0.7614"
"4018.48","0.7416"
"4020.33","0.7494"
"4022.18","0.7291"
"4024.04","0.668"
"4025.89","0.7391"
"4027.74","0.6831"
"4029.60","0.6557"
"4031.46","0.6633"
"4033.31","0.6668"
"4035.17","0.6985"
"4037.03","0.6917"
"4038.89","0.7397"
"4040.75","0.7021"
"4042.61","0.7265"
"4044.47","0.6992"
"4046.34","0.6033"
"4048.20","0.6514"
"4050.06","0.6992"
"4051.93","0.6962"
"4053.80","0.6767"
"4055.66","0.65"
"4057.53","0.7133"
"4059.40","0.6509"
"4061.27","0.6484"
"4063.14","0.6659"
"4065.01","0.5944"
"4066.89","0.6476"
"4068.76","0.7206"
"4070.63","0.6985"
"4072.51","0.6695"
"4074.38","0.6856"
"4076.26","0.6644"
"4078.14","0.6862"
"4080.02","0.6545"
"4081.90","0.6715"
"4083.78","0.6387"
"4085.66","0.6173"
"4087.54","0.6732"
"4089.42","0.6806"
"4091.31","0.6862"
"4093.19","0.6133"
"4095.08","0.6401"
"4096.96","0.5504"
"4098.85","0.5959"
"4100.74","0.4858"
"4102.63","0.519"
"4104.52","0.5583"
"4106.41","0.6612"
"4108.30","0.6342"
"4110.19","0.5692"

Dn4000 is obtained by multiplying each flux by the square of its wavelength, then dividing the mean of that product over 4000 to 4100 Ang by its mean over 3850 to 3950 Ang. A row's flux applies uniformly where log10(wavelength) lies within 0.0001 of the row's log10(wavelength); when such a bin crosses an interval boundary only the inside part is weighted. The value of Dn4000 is 1.67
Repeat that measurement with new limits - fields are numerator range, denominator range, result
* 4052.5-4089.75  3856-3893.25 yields 1.71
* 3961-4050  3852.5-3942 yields 1.46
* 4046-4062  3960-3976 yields 2.26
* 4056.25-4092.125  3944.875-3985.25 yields 1.64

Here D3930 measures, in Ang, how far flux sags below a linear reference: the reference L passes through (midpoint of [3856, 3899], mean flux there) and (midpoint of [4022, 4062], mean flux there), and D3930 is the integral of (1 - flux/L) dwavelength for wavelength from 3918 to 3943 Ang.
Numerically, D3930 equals 6.4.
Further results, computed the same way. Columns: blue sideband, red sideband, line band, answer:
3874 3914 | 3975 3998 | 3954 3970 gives 4.7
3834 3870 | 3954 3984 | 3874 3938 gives -3.7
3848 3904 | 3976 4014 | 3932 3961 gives 6.7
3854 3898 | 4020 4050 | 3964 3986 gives 7.6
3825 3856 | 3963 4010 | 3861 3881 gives -2.7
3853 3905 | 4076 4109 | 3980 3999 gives -2.8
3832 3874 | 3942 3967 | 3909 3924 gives -3.0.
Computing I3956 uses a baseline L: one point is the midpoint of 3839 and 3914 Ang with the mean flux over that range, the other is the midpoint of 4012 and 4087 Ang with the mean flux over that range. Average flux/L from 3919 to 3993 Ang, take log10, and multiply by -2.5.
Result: 0.27 mag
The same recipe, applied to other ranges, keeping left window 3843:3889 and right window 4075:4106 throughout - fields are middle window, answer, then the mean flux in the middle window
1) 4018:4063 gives -0.19 mag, 0.688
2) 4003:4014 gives -0.23 mag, 0.682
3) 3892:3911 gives -0.05 mag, 0.487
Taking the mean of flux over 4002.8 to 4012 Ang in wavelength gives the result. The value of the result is 0.686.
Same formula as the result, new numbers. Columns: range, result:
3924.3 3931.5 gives 0.371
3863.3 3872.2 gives 0.473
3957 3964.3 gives 0.445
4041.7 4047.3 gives 0.676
